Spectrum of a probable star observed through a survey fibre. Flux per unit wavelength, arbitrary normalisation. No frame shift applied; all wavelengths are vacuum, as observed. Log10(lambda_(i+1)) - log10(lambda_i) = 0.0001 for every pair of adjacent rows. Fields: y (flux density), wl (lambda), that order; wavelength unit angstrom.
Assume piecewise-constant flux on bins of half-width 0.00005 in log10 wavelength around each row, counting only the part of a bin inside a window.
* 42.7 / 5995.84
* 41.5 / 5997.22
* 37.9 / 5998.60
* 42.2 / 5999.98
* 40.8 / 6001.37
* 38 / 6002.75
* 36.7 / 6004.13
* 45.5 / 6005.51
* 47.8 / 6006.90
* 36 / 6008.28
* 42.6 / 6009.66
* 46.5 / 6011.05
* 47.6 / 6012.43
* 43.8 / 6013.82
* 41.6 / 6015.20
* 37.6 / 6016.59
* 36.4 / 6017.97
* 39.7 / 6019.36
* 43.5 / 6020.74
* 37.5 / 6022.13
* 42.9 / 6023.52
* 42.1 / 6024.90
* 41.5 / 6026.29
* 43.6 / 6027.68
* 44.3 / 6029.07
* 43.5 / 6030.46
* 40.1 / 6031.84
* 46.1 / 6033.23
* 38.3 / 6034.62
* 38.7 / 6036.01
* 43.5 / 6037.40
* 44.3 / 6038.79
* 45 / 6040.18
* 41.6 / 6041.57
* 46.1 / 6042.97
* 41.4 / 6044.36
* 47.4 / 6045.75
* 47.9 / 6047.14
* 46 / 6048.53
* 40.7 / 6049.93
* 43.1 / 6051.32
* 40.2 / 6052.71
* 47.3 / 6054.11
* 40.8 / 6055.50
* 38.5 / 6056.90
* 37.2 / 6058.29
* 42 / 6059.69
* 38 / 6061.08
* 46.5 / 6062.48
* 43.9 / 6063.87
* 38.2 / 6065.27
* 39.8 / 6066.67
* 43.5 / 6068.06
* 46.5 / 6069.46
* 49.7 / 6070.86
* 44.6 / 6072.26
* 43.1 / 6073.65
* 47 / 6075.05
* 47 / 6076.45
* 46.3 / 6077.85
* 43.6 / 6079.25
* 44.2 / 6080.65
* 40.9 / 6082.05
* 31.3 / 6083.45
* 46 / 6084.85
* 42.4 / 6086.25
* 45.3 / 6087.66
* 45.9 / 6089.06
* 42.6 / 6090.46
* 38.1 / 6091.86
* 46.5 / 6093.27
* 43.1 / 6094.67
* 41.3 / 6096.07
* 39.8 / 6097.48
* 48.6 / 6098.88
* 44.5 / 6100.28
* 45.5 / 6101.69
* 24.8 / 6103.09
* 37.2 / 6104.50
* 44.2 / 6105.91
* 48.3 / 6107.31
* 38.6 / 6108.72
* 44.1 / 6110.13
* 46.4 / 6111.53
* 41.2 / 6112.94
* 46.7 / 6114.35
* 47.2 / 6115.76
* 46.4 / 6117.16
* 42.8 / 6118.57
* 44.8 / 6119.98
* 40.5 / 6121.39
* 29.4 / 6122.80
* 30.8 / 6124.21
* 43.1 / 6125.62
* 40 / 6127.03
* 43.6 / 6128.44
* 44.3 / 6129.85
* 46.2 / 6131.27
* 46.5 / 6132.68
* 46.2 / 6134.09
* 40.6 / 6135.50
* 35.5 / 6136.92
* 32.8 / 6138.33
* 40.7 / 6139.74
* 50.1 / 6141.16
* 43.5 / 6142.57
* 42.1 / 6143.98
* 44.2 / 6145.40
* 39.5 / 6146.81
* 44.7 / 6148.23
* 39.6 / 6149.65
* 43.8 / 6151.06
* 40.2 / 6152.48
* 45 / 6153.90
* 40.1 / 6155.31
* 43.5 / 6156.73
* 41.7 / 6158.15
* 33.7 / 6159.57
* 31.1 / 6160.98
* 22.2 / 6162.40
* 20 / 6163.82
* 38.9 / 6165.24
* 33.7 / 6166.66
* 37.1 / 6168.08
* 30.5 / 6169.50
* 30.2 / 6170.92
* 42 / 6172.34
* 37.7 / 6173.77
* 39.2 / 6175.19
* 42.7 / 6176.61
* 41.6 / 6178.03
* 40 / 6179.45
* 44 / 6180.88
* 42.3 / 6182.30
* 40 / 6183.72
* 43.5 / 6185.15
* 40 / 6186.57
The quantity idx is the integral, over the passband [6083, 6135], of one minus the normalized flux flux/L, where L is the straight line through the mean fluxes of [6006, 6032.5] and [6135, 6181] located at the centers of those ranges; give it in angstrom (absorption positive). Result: -3.39 angstrom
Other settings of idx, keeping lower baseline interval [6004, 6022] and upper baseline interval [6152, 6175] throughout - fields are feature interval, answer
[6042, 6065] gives -1.48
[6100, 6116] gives -1.82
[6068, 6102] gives -4.37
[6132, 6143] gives -1.60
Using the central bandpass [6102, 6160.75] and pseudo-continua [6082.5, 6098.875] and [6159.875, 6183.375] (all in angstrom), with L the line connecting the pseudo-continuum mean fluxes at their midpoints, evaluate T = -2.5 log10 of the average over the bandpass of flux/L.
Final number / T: -0.07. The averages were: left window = 42.3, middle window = 41.5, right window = 35.9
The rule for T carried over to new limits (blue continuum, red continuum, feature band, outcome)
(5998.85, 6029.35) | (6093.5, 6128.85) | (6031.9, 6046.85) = -0.04 mag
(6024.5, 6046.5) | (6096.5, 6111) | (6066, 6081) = -0.07 mag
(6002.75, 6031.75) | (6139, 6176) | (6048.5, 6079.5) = -0.06 mag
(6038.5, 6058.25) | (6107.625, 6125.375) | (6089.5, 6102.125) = -0.03 mag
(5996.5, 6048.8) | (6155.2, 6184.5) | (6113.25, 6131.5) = -0.09 mag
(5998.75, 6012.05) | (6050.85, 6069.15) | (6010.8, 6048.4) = -0.03 mag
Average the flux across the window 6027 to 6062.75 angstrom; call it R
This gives 42.7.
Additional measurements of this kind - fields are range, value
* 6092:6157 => 42.1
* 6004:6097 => 42.7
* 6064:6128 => 42.5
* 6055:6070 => 41.3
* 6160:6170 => 30.6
